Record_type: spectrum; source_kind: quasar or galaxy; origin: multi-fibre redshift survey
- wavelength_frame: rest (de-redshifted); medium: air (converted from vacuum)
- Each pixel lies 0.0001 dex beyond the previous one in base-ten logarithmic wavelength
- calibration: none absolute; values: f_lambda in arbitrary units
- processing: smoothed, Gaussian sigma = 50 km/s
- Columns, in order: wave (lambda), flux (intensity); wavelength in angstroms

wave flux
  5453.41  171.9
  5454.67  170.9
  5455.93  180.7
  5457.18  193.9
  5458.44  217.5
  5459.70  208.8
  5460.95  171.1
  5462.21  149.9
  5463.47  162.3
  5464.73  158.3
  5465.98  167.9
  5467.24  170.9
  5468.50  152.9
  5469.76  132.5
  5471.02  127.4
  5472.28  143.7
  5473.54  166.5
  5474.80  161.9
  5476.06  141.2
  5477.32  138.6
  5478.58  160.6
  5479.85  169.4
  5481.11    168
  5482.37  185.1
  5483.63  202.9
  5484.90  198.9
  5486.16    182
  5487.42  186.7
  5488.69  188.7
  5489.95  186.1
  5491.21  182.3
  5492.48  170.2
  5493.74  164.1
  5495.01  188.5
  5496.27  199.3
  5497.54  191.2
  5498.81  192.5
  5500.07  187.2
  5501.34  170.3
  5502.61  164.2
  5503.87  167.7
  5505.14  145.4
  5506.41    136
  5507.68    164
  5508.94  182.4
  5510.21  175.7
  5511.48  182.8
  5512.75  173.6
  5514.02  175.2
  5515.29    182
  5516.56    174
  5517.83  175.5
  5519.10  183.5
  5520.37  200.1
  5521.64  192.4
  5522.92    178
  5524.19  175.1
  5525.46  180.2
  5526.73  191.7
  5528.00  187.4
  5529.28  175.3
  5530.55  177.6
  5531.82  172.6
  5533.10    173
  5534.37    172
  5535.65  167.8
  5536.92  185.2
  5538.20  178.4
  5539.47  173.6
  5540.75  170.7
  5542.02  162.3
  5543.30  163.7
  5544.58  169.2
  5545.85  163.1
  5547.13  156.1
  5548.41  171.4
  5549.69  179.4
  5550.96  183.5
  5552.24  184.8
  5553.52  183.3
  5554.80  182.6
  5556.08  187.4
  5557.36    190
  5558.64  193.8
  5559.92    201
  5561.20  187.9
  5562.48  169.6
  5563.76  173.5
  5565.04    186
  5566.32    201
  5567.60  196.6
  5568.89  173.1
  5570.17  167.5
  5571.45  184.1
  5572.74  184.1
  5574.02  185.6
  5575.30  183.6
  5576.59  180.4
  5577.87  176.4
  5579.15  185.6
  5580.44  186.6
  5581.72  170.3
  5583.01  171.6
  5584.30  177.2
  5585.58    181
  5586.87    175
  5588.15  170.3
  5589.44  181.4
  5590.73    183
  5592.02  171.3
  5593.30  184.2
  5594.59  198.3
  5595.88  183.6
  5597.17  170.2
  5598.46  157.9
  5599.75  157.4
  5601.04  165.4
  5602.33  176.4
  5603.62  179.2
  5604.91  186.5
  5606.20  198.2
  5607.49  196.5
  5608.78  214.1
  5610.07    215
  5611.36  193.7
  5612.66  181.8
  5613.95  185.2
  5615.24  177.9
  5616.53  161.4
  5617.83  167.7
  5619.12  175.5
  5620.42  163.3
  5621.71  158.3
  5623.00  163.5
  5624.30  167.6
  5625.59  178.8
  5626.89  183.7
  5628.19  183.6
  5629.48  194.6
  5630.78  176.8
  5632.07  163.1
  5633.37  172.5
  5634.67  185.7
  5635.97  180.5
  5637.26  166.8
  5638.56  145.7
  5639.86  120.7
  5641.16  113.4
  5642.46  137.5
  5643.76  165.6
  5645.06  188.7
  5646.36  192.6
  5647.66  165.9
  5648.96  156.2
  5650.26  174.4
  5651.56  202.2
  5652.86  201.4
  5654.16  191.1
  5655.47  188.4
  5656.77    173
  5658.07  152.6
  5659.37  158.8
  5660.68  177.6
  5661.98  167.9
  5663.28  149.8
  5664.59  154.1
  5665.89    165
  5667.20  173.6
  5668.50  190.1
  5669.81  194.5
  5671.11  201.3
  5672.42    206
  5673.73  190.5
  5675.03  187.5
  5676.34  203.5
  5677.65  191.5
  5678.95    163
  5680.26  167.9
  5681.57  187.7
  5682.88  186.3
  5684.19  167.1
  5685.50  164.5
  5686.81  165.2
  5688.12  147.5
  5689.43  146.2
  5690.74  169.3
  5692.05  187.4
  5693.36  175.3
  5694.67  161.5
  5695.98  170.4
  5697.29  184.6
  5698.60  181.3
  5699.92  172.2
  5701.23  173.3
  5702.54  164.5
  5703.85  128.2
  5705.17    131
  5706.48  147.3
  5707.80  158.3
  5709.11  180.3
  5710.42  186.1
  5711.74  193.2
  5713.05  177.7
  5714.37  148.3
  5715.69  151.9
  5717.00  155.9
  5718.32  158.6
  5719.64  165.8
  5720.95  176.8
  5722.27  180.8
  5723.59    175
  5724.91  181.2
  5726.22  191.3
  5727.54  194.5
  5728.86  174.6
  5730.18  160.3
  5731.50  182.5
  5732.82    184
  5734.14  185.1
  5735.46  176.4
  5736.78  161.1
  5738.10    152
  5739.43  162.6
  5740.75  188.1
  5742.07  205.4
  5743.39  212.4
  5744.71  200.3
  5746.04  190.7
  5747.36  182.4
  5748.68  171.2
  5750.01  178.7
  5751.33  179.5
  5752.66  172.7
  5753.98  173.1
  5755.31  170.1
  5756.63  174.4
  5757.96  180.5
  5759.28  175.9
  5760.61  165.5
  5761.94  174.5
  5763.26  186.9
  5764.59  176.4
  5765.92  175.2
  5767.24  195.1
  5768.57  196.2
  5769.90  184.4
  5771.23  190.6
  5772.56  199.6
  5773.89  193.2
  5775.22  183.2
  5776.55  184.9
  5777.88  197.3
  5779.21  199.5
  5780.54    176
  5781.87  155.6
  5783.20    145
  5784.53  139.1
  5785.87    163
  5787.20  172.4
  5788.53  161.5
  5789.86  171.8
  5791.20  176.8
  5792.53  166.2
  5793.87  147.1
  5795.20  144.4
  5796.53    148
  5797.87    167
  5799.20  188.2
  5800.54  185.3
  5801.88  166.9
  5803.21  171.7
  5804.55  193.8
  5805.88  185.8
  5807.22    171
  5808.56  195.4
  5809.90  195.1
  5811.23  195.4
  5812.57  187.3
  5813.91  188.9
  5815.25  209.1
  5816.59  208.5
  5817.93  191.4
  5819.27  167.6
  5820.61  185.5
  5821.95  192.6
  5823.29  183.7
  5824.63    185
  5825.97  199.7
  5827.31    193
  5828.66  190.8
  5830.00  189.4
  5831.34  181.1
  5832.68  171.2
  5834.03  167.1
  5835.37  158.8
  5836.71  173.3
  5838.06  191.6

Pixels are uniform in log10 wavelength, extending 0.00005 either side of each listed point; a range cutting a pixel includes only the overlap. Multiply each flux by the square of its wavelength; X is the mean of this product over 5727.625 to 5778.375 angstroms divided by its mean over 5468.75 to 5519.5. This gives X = 1.2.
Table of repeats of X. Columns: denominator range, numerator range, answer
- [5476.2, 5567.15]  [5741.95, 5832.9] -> 1.12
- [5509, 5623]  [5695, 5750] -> 1.02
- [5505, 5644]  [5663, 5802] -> 1.05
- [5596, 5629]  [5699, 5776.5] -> 1.03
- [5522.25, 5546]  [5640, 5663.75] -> 1.01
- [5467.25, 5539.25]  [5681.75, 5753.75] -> 1.07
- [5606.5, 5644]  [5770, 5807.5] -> 1.06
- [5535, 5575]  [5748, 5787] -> 1.07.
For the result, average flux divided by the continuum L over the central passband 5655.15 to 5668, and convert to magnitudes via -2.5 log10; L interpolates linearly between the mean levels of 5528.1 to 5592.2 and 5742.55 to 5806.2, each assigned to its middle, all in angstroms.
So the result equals 0.08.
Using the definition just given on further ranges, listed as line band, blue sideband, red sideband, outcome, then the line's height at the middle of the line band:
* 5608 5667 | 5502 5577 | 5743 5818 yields 0.04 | 178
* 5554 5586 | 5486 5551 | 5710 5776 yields -0.04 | 177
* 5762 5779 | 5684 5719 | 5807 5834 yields -0.06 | 179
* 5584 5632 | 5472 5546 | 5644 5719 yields -0.03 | 174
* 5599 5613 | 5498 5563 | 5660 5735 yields -0.08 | 175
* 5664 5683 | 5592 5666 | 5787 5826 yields -0.05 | 175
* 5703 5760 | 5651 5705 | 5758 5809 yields 0.01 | 175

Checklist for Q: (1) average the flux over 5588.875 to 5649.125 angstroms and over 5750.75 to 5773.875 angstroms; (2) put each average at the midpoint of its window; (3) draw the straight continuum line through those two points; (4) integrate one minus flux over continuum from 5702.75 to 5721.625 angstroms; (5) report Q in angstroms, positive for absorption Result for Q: 1.8 angstroms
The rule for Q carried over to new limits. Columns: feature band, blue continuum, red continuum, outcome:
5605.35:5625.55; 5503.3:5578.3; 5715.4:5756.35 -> -0.4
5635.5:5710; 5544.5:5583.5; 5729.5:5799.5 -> 3.4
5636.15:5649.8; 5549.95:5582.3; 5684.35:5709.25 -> 1.2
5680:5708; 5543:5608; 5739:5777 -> 2.6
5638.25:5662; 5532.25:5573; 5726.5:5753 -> 1.6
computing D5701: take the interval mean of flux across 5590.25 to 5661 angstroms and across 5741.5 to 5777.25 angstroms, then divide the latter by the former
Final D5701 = 1.05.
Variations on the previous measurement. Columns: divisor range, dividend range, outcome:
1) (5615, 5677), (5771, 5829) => 1.04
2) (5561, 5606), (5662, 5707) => 0.96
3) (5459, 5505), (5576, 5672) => 1.03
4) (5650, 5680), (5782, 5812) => 0.94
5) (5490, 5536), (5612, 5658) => 0.97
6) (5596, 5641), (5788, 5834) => 1.03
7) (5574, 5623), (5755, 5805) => 0.97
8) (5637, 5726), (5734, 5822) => 1.05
